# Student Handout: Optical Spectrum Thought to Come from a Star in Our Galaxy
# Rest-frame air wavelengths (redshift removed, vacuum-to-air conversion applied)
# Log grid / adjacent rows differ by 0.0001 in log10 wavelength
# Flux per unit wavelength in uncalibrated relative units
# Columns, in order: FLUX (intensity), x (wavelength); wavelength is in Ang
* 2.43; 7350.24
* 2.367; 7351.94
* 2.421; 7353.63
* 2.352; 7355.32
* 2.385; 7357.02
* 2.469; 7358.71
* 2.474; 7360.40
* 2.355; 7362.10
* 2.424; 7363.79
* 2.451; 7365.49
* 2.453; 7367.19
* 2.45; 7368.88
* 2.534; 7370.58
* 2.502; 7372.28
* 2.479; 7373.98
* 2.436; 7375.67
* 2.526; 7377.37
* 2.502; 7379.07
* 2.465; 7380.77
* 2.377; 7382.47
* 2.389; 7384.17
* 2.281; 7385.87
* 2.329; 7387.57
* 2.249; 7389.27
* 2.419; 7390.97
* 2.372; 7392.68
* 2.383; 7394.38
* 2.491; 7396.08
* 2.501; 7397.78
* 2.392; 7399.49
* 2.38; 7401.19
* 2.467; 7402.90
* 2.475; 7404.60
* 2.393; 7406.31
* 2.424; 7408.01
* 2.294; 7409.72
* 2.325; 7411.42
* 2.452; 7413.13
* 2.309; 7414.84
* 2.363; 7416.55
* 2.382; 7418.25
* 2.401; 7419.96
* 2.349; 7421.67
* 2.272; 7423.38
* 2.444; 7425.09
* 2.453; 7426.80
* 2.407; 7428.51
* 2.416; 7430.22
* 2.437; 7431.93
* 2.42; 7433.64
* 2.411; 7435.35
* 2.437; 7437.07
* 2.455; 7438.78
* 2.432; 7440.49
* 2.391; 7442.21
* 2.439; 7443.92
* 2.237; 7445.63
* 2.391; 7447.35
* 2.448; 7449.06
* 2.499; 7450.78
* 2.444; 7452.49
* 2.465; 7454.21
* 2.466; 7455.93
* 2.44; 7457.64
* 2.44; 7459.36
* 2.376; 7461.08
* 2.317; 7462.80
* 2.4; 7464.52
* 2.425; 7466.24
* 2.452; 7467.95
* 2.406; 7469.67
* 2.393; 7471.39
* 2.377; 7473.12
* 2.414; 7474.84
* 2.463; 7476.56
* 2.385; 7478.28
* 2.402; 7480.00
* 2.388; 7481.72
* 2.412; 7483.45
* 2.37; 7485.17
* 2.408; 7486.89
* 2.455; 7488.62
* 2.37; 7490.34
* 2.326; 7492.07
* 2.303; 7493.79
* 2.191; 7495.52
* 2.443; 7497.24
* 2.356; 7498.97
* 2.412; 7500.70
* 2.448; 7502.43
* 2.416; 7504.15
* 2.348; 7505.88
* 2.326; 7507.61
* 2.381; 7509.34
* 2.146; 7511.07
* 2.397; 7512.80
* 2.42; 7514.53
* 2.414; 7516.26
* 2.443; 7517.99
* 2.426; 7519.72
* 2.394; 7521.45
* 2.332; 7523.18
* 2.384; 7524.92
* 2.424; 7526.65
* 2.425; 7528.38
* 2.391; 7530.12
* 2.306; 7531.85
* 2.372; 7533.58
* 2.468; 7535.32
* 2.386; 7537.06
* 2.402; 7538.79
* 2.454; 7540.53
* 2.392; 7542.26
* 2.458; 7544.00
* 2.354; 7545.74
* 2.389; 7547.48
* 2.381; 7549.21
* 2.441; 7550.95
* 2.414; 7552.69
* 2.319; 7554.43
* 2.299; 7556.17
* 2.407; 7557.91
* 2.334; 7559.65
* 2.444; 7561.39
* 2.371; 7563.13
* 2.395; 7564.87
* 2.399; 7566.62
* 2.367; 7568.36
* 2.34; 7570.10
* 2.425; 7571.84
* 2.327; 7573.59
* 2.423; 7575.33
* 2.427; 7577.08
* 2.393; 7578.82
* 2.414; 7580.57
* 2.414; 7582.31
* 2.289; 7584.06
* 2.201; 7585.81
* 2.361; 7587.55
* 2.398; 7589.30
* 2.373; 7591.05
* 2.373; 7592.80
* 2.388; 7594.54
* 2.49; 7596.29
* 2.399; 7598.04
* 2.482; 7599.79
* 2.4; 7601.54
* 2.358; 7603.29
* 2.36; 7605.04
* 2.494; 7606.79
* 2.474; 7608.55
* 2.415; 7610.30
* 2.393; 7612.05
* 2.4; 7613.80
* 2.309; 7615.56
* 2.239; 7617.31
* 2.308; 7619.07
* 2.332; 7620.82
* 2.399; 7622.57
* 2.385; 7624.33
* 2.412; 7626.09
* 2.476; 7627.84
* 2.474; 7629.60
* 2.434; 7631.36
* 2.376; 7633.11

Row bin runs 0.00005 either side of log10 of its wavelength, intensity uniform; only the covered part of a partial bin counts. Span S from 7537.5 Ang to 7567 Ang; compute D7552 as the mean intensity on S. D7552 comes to 2.39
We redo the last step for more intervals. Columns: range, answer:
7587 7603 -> 2.41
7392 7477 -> 2.41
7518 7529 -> 2.4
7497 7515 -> 2.37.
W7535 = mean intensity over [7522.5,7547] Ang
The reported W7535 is 2.4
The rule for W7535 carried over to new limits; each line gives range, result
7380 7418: 2.39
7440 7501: 2.4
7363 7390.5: 2.43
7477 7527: 2.38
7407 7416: 2.36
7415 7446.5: 2.4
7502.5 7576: 2.38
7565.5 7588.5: 2.37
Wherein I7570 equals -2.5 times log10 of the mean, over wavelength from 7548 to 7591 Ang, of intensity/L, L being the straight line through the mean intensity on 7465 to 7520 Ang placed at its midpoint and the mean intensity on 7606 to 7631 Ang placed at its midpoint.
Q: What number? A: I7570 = 0.01 mag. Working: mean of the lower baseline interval 2.38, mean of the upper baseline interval 2.39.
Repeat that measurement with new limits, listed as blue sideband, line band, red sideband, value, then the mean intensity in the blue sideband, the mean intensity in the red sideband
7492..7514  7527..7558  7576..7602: -0.012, 2.35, 2.39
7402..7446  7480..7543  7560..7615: 0.006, 2.4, 2.39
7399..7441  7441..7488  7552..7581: -0.007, 2.4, 2.38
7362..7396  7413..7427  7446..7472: 0.022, 2.42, 2.42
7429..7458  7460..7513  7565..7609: 0.017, 2.43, 2.39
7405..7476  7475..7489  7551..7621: -0.006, 2.4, 2.38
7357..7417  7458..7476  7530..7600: 0.001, 2.42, 2.39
